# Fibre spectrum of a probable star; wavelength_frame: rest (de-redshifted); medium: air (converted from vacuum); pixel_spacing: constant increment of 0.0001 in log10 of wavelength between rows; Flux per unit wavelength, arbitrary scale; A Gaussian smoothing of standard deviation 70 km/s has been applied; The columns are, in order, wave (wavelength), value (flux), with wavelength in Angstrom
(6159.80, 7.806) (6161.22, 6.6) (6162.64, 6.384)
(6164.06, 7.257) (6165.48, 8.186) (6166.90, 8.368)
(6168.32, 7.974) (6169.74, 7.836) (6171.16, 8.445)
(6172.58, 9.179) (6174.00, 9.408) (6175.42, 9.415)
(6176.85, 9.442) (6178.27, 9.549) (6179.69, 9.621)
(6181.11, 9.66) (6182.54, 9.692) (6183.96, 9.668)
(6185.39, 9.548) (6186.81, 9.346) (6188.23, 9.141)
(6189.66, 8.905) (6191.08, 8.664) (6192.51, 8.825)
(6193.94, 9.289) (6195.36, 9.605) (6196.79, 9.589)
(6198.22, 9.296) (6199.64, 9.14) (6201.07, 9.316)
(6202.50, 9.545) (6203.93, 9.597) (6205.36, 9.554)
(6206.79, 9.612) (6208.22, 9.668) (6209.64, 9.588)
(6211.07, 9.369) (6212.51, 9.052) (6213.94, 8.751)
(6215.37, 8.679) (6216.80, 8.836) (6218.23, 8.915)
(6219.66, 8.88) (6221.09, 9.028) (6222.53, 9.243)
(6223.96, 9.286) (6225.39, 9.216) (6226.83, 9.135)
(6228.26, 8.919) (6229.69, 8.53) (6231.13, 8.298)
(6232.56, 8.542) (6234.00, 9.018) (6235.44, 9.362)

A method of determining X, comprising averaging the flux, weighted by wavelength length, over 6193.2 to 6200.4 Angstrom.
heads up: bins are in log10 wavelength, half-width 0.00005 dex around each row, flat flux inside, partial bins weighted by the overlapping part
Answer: 9.38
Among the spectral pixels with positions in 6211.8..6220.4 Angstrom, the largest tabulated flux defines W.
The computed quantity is 9.052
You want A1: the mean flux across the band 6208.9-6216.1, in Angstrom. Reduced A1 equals 9.09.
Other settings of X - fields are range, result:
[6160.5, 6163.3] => 6.49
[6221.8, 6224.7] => 9.26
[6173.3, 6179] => 9.45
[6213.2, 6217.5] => 8.76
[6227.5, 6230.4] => 8.76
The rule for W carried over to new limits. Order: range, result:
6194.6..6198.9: 9.605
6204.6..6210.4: 9.668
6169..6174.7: 9.408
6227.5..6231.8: 8.919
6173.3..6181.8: 9.66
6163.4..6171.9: 8.445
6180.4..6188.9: 9.692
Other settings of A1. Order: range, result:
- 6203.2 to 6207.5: 9.58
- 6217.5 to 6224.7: 9.08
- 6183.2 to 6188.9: 9.44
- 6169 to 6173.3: 8.49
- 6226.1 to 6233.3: 8.68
